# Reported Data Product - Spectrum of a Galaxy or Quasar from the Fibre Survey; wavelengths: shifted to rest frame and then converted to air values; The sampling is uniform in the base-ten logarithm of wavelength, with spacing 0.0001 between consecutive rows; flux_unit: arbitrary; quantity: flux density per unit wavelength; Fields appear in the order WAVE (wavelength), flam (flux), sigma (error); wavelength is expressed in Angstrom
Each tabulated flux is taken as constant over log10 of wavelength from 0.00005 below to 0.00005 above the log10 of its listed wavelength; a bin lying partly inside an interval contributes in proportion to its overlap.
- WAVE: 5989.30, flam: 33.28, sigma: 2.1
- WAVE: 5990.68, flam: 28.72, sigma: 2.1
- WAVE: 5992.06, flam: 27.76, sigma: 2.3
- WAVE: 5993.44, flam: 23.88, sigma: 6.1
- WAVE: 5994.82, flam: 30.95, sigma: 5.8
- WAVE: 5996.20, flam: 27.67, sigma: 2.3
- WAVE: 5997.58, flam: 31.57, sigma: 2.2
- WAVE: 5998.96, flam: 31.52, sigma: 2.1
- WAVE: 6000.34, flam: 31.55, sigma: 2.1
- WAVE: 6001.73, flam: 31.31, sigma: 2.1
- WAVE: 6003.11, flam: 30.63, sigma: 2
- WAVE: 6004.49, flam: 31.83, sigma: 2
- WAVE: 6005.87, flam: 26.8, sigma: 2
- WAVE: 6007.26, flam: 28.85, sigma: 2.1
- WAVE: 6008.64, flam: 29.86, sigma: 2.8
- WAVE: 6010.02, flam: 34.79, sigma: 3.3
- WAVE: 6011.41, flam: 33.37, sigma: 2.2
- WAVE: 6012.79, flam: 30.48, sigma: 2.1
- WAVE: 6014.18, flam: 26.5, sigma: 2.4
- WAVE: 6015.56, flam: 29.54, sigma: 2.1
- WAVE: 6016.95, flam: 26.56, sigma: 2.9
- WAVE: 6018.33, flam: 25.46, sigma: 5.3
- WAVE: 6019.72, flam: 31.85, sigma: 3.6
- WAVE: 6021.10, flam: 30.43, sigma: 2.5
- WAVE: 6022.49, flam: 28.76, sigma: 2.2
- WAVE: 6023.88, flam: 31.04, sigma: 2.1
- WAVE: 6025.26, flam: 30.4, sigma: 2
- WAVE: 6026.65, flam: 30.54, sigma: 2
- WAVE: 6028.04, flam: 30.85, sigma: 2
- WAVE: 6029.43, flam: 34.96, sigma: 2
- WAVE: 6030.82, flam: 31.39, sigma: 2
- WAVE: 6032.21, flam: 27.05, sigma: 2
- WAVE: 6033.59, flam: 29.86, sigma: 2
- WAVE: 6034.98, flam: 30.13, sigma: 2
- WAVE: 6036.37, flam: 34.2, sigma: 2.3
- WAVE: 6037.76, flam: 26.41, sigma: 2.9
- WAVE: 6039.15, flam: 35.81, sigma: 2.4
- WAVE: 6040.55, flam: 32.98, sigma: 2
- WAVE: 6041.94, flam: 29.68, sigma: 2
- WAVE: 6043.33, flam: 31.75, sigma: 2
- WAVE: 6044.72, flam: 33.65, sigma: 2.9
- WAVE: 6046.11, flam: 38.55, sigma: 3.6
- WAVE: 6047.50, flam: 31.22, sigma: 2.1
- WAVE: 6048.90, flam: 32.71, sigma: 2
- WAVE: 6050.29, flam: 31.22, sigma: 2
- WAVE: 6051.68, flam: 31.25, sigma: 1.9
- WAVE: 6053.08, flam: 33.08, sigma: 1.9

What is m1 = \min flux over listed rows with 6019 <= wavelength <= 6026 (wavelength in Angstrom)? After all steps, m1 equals 28.76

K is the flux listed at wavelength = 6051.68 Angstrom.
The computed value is 31.25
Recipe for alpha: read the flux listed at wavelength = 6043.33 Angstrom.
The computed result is 31.75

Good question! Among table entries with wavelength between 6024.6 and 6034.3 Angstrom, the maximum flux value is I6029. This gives 34.96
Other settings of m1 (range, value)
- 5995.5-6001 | 27.67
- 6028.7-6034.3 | 27.05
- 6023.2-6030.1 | 30.4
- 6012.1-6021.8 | 25.46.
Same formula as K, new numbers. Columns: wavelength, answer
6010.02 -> 34.79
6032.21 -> 27.05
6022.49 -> 28.76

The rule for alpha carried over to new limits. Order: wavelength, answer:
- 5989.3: 33.28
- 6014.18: 26.5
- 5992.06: 27.76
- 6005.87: 26.8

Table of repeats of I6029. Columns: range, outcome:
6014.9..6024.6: 31.85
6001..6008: 31.83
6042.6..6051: 38.55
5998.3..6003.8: 31.55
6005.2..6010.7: 34.79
